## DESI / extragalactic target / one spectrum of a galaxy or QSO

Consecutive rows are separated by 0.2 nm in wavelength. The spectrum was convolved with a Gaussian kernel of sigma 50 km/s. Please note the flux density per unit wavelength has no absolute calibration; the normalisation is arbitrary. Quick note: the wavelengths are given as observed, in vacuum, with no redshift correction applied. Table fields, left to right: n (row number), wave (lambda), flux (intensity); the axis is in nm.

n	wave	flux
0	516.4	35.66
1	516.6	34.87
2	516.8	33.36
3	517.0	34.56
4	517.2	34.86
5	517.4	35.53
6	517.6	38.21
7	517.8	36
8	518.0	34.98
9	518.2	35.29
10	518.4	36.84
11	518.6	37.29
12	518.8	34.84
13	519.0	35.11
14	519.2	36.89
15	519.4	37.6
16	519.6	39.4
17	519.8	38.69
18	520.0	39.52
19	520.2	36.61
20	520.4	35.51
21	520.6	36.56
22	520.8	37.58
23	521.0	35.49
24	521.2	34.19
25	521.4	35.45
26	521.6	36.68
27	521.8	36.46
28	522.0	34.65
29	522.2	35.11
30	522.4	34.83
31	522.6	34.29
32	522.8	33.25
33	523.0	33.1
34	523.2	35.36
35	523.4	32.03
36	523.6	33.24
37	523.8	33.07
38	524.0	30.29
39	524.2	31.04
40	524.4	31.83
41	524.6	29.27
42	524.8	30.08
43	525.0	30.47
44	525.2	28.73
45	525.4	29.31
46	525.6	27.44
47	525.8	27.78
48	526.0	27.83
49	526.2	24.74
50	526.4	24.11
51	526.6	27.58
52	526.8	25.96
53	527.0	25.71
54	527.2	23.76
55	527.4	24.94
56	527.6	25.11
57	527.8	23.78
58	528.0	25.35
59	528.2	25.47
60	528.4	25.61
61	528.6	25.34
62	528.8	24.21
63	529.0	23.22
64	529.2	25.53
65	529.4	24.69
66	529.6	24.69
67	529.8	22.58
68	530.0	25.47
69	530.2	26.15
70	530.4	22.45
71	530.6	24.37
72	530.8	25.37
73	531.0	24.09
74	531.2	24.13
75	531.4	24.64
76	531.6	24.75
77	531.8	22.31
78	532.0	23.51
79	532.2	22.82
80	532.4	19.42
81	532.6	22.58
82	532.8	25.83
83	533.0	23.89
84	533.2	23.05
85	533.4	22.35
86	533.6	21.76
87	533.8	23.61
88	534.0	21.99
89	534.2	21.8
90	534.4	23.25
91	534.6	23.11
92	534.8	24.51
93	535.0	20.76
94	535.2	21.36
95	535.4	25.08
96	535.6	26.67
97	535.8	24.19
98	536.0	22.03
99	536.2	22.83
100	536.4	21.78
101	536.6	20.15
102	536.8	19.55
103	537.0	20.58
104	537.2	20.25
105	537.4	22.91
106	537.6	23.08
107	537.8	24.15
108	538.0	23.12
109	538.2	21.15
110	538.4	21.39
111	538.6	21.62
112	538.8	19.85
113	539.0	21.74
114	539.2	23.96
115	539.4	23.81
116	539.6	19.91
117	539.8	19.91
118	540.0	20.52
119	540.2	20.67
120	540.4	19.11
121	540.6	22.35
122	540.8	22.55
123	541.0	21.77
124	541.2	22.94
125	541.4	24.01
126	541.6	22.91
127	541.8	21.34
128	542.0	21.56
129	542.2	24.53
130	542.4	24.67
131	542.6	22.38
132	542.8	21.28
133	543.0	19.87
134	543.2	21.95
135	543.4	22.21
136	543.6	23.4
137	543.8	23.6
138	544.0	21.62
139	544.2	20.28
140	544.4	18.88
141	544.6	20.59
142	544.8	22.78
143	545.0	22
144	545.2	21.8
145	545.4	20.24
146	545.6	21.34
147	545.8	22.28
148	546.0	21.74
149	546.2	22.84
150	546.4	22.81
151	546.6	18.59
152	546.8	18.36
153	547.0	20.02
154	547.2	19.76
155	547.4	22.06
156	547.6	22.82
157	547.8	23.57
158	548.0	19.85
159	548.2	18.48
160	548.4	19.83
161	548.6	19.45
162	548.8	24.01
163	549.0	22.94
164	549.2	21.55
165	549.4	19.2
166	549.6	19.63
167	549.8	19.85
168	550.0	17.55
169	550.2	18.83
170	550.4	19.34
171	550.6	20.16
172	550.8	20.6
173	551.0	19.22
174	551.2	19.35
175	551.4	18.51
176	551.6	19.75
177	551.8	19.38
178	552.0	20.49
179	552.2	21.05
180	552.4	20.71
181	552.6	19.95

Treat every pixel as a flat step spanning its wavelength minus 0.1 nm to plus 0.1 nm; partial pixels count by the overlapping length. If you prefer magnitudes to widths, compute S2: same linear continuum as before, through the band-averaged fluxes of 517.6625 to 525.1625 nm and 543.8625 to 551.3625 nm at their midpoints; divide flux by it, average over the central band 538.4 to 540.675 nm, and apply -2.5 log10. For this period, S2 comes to 0.18 mag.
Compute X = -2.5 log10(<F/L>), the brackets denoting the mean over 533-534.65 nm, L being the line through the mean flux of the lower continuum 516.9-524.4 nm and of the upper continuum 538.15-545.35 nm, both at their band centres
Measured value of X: 0.19 mag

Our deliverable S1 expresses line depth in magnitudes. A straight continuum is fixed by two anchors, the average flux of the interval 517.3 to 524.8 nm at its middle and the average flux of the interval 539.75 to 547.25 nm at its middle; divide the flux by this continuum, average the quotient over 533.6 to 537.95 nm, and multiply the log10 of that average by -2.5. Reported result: 0.16 mag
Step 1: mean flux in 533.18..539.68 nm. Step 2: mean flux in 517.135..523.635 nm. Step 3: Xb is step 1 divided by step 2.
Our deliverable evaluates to 0.62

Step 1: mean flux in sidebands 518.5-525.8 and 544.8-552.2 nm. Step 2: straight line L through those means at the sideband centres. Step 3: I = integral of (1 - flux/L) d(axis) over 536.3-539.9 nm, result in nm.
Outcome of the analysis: 0.60 nm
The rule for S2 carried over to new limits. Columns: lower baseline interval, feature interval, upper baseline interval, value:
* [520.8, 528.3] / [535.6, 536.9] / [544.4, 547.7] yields 0.15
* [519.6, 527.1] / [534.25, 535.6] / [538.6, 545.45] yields 0.11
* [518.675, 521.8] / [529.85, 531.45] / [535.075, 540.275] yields 0.14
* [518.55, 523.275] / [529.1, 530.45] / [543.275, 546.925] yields 0.24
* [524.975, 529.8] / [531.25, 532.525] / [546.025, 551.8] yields 0.08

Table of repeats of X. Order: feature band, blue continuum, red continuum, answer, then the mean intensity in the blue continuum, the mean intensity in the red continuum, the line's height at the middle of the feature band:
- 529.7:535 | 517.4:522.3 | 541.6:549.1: 0.237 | 36.4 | 21.5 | 29.1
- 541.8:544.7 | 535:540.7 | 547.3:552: -0.037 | 21.9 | 20.3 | 21.1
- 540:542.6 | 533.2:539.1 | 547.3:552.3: -0.037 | 22.3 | 20.3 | 21.6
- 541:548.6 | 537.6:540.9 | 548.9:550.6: -0.044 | 21.7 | 19.9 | 20.7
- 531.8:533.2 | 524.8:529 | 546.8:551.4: 0.079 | 26.2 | 20.3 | 24.7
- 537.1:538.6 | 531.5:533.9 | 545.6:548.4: 0.001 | 23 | 21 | 22.3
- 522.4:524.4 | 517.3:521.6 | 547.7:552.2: 0.049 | 36.6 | 20.1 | 34.4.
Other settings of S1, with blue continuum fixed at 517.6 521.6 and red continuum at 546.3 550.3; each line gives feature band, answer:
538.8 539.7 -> 0.158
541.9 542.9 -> 0.041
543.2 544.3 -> 0.039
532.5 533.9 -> 0.235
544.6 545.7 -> 0.034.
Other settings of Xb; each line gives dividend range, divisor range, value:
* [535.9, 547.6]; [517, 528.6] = 0.67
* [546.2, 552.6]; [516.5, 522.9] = 0.56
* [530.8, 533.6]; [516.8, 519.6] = 0.65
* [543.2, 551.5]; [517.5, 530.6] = 0.67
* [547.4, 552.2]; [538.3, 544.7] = 0.93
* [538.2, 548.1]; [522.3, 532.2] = 0.80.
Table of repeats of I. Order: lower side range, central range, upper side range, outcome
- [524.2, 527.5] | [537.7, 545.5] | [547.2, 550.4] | 0.308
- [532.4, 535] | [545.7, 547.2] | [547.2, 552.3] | -0.003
